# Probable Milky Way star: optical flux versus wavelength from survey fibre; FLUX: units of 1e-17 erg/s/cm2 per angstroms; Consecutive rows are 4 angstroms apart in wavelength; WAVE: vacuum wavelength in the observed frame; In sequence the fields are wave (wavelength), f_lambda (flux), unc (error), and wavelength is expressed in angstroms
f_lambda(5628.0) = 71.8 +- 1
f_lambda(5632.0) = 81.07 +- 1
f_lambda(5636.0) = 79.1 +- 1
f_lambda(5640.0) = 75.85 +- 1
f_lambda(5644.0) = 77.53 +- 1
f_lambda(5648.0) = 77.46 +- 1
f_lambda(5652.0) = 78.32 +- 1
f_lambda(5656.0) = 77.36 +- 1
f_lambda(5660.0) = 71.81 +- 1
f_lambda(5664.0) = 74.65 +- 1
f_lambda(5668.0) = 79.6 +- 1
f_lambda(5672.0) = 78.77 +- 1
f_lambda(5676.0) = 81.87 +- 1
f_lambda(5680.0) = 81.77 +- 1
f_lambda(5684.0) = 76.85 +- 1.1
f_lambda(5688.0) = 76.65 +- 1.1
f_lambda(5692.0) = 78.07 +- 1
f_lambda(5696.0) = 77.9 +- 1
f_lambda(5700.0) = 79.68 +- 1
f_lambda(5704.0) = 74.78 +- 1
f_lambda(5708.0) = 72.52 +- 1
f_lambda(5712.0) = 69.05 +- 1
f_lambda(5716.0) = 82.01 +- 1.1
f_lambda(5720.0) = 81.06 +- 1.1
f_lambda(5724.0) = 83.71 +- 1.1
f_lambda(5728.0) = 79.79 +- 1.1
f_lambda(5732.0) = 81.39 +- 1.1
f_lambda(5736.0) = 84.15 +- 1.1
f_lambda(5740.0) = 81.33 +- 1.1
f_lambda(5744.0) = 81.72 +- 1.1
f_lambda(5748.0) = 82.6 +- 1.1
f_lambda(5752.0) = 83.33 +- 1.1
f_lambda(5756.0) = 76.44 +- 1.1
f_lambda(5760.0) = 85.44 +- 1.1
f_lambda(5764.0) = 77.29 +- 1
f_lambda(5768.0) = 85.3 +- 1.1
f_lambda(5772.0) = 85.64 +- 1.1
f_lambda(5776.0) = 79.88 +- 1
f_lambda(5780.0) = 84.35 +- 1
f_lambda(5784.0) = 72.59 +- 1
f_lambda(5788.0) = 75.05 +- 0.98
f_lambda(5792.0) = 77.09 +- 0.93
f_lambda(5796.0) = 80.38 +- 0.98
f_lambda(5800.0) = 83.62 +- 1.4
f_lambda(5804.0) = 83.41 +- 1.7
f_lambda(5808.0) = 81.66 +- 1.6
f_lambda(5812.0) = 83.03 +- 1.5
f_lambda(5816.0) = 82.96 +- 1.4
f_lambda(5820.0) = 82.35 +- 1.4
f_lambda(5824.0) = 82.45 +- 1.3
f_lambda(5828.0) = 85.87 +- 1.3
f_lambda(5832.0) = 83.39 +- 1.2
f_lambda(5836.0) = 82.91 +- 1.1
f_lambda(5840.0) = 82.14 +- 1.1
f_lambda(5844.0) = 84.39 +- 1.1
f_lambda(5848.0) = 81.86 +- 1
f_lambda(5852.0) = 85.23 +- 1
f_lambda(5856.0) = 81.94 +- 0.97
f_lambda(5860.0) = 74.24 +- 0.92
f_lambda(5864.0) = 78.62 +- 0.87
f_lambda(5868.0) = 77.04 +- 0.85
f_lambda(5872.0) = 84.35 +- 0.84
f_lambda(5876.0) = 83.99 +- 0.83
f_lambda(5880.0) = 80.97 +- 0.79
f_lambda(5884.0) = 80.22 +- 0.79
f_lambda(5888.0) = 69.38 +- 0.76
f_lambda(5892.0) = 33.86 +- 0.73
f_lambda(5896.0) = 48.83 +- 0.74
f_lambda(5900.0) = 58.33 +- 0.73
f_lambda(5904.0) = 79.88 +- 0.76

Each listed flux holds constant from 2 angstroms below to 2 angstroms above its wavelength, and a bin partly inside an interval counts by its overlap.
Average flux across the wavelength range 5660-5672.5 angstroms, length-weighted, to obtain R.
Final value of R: 76.6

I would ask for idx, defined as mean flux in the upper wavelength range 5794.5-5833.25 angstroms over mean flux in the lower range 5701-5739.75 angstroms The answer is 1.05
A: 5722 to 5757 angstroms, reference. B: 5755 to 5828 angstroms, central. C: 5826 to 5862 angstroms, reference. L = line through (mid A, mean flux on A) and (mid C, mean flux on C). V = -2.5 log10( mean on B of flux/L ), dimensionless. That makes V 0.01 mag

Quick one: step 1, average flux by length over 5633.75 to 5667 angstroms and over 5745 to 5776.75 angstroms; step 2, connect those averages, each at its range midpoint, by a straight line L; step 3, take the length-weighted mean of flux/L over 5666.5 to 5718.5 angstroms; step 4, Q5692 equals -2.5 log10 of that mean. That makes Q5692 0.01 mag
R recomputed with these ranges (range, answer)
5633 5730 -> 77.8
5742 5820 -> 81.2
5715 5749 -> 82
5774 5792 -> 77.9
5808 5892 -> 80.2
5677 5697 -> 78.4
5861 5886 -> 80.6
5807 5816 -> 82.6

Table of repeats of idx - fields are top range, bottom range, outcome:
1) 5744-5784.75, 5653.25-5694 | 1.05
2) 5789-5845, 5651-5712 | 1.07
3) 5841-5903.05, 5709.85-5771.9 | 0.91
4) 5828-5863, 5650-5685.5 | 1.05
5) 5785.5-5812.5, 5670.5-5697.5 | 1.02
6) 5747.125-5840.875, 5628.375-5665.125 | 1.06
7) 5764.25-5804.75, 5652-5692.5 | 1.04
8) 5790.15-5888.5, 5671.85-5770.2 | 1.02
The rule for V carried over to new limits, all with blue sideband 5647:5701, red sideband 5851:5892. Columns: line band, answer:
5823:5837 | -0.09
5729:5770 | -0.06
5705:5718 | 0.05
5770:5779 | -0.07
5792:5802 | -0.05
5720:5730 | -0.05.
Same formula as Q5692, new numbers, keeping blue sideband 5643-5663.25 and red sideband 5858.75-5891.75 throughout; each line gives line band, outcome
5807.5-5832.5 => -0.09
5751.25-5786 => -0.07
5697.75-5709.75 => 0.01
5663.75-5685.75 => -0.04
